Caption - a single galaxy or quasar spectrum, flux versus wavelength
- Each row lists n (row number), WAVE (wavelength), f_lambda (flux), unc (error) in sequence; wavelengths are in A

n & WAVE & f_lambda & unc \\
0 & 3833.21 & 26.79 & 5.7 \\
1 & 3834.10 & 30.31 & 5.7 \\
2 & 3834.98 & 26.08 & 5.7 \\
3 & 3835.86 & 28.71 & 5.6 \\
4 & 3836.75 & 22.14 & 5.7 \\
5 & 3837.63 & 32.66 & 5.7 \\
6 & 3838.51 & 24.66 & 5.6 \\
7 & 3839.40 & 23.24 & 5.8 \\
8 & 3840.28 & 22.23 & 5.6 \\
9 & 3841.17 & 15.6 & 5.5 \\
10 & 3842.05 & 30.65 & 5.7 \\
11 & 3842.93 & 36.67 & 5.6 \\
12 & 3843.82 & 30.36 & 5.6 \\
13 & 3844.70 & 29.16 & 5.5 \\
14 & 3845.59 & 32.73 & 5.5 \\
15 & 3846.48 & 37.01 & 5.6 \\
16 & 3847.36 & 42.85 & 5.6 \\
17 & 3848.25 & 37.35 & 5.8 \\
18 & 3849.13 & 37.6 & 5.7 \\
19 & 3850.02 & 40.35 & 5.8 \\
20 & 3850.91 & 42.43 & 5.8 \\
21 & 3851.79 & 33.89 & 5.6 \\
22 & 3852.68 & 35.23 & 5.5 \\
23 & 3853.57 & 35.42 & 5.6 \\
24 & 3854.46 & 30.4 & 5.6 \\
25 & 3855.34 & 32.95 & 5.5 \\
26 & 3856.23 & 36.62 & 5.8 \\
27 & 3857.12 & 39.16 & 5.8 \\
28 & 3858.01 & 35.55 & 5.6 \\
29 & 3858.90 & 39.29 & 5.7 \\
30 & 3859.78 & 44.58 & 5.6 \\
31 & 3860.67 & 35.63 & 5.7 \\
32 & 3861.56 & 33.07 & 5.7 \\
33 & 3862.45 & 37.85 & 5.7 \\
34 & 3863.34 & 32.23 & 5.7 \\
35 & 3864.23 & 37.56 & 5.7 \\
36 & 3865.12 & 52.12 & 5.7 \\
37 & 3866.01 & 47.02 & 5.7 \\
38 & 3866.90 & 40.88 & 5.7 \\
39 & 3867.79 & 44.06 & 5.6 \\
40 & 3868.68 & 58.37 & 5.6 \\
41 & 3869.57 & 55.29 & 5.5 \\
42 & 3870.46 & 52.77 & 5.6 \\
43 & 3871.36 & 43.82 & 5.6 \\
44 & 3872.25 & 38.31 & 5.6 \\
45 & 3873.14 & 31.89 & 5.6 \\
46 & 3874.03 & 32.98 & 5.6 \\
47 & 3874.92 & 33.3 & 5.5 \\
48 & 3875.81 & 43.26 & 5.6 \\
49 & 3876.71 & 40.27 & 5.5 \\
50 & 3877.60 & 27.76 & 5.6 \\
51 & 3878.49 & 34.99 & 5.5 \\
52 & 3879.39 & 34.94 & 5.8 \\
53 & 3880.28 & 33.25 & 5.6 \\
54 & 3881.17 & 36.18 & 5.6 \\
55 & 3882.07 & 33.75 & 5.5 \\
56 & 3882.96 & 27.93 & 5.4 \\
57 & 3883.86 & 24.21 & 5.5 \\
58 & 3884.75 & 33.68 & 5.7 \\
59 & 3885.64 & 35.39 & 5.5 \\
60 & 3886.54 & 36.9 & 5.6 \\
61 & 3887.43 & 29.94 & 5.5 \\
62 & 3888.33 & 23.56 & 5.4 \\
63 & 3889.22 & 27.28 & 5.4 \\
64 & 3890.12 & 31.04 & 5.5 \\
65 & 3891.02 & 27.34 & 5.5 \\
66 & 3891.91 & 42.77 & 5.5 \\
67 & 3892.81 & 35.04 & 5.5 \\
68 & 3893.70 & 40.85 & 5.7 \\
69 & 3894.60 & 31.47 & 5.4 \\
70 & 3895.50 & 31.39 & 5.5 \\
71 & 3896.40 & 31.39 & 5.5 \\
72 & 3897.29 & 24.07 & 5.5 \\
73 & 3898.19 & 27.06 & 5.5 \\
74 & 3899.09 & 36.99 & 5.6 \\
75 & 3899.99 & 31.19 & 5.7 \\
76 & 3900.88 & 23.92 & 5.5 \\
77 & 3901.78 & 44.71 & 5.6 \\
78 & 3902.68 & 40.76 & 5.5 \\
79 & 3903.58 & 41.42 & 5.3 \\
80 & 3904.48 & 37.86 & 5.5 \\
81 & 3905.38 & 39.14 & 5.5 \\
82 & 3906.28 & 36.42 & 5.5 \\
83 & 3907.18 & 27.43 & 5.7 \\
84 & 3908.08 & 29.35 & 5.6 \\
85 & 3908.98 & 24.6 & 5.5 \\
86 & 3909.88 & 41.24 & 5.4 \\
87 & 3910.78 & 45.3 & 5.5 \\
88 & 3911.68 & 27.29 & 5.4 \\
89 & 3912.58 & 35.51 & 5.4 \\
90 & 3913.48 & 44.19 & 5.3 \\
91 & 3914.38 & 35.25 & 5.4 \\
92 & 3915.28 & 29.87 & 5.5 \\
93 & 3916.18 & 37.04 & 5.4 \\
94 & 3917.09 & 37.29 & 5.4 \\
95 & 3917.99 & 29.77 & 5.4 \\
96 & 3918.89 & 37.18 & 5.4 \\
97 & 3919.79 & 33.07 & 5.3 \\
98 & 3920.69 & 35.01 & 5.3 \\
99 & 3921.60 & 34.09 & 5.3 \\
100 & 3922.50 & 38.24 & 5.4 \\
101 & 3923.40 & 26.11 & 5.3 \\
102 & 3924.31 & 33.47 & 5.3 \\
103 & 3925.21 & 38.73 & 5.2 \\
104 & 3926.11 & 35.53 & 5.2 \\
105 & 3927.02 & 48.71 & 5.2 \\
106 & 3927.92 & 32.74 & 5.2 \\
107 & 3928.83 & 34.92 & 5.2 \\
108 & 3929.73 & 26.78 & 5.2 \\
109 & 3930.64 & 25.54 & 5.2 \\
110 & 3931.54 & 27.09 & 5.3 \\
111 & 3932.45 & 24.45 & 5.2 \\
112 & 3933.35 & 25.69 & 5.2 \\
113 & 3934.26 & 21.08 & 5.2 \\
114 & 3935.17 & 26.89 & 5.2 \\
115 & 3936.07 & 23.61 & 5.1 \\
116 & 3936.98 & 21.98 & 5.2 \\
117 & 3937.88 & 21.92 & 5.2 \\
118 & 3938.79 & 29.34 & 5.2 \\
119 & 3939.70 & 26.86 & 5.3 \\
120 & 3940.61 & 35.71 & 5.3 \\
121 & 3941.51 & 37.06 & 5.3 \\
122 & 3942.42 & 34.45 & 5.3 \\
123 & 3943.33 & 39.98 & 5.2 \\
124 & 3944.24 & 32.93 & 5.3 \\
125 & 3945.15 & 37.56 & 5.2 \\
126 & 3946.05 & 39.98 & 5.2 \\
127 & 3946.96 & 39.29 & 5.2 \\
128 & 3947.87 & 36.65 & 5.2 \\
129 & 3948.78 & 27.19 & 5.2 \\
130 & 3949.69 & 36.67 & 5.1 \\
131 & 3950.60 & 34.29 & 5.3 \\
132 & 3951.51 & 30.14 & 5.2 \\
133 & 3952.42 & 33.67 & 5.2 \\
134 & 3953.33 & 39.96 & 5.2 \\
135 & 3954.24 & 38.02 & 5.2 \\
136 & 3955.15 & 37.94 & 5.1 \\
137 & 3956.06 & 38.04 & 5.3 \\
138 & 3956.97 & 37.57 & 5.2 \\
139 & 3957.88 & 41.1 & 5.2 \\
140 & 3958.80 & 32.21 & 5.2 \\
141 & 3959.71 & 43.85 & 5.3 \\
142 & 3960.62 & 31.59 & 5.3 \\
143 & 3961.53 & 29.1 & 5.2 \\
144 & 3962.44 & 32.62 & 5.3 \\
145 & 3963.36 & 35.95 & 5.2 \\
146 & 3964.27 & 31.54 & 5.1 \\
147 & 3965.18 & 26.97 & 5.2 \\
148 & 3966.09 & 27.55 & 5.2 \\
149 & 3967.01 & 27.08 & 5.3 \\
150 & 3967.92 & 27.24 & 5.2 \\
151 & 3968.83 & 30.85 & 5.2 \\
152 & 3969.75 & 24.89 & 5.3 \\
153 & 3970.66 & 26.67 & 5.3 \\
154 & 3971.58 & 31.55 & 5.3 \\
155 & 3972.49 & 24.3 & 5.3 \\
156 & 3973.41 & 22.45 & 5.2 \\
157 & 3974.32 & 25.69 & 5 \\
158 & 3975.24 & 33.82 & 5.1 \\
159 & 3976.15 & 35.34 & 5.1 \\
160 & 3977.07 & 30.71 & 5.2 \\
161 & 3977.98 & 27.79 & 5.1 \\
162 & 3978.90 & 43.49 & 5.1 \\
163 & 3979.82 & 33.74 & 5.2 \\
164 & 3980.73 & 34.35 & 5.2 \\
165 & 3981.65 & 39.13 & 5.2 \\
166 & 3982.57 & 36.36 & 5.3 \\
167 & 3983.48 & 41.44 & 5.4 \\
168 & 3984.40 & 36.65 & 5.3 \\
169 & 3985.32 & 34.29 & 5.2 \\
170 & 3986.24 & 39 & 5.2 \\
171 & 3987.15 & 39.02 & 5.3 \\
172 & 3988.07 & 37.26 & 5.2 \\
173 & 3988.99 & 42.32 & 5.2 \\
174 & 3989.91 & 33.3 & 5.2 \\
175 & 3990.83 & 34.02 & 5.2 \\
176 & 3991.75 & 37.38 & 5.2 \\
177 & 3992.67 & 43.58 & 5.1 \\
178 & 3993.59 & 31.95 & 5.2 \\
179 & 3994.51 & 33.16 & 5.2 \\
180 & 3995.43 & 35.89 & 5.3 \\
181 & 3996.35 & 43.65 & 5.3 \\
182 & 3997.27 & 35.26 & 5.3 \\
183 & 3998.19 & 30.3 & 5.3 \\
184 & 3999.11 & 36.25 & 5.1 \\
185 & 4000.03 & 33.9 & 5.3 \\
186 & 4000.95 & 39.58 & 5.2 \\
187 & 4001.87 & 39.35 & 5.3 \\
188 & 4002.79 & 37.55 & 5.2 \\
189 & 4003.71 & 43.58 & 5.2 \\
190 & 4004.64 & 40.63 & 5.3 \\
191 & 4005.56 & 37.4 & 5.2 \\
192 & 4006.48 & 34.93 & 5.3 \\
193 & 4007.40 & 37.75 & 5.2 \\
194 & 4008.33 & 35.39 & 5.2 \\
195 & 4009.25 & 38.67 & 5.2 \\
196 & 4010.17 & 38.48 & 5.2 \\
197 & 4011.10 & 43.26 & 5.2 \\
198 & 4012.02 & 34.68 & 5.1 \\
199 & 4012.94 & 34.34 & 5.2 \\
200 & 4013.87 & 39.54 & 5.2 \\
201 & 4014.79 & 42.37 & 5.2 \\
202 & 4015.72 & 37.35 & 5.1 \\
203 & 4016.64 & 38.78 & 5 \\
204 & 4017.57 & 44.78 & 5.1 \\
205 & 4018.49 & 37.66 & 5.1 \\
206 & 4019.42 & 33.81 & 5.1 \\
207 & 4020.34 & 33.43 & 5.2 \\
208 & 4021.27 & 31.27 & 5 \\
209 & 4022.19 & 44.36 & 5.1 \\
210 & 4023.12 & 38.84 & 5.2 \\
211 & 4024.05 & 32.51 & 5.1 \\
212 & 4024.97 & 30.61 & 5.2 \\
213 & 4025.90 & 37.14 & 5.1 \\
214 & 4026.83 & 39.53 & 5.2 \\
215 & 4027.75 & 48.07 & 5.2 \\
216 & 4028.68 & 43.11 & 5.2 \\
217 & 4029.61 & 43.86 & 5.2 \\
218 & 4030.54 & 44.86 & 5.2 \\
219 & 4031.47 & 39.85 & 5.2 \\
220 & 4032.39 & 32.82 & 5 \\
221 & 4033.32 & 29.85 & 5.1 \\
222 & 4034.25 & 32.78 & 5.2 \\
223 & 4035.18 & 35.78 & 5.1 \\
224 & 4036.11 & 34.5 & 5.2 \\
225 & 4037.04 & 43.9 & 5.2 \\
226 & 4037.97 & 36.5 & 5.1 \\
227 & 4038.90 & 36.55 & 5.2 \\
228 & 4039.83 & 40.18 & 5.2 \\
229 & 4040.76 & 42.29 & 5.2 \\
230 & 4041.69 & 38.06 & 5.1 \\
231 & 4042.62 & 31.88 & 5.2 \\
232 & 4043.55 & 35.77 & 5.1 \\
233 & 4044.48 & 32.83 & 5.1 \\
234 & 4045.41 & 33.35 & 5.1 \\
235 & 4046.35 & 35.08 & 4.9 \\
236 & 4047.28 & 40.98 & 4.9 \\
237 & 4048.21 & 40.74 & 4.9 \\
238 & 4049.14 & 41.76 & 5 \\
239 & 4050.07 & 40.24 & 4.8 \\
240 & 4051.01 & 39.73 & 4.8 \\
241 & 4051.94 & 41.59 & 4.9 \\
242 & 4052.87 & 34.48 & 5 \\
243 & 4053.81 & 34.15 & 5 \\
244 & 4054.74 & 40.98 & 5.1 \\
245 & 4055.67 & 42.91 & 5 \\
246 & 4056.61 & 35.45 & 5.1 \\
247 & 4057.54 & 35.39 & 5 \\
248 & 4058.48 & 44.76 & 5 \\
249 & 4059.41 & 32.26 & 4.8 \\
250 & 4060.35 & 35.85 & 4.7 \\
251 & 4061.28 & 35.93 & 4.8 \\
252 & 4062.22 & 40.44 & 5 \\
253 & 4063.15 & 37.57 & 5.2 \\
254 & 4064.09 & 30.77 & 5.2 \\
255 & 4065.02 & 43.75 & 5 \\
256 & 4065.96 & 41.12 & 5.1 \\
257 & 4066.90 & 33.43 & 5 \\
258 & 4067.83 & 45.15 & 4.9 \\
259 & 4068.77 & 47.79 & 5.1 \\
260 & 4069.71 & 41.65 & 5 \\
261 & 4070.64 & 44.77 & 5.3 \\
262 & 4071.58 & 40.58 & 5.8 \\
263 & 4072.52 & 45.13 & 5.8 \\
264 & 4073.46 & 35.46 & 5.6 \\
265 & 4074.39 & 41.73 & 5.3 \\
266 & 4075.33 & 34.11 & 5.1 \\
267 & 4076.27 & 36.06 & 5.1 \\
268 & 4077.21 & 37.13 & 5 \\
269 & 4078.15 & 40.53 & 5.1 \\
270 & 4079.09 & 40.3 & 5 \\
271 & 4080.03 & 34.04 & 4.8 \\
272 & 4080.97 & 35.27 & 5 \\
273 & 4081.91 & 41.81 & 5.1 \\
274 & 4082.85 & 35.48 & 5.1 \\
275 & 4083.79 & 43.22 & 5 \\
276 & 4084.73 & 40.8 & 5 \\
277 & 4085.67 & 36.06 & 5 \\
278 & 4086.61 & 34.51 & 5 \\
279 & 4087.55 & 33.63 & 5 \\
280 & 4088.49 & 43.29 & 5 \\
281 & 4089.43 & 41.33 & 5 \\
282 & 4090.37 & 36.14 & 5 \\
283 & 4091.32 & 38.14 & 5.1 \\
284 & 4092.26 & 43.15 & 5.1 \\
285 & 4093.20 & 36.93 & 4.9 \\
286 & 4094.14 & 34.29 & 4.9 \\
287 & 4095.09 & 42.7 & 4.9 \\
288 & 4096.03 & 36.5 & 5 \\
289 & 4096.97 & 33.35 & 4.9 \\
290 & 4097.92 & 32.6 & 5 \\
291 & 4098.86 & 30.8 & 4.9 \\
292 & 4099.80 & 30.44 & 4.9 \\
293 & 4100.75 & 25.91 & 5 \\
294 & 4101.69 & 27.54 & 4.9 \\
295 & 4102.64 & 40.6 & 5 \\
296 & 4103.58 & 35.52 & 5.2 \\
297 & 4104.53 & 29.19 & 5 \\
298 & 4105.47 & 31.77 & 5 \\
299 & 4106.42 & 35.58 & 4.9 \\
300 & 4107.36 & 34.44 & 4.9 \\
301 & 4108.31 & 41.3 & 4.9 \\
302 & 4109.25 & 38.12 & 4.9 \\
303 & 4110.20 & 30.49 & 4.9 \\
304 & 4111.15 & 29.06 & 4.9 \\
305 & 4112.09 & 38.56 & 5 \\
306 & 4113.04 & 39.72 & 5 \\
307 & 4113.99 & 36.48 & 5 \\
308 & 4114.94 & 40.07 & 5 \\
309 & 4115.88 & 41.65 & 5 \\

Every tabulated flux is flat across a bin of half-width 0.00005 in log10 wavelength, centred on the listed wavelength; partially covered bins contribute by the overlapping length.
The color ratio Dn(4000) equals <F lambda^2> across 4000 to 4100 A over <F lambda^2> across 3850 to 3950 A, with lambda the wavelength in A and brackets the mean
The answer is 1.18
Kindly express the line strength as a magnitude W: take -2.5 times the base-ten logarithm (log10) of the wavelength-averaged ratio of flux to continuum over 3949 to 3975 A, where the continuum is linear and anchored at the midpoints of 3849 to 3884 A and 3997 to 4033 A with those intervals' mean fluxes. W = 0.19 mag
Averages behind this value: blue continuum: 38.3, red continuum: 38.1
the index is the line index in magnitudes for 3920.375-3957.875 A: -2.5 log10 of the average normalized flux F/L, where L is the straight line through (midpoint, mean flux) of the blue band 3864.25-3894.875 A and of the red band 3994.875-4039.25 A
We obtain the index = 0.14 mag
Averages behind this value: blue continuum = 37.2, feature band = 32.9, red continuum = 37.8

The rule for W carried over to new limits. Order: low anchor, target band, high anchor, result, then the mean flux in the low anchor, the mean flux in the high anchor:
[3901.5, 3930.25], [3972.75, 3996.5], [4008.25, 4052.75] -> 0.05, 35.5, 38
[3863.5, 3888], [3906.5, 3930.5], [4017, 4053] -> 0.11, 38.4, 37.9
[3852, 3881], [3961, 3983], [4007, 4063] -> 0.24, 39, 37.9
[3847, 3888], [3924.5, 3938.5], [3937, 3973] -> 0.18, 37.8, 32.9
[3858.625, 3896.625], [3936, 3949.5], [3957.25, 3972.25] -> 0.00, 36.9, 31.3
